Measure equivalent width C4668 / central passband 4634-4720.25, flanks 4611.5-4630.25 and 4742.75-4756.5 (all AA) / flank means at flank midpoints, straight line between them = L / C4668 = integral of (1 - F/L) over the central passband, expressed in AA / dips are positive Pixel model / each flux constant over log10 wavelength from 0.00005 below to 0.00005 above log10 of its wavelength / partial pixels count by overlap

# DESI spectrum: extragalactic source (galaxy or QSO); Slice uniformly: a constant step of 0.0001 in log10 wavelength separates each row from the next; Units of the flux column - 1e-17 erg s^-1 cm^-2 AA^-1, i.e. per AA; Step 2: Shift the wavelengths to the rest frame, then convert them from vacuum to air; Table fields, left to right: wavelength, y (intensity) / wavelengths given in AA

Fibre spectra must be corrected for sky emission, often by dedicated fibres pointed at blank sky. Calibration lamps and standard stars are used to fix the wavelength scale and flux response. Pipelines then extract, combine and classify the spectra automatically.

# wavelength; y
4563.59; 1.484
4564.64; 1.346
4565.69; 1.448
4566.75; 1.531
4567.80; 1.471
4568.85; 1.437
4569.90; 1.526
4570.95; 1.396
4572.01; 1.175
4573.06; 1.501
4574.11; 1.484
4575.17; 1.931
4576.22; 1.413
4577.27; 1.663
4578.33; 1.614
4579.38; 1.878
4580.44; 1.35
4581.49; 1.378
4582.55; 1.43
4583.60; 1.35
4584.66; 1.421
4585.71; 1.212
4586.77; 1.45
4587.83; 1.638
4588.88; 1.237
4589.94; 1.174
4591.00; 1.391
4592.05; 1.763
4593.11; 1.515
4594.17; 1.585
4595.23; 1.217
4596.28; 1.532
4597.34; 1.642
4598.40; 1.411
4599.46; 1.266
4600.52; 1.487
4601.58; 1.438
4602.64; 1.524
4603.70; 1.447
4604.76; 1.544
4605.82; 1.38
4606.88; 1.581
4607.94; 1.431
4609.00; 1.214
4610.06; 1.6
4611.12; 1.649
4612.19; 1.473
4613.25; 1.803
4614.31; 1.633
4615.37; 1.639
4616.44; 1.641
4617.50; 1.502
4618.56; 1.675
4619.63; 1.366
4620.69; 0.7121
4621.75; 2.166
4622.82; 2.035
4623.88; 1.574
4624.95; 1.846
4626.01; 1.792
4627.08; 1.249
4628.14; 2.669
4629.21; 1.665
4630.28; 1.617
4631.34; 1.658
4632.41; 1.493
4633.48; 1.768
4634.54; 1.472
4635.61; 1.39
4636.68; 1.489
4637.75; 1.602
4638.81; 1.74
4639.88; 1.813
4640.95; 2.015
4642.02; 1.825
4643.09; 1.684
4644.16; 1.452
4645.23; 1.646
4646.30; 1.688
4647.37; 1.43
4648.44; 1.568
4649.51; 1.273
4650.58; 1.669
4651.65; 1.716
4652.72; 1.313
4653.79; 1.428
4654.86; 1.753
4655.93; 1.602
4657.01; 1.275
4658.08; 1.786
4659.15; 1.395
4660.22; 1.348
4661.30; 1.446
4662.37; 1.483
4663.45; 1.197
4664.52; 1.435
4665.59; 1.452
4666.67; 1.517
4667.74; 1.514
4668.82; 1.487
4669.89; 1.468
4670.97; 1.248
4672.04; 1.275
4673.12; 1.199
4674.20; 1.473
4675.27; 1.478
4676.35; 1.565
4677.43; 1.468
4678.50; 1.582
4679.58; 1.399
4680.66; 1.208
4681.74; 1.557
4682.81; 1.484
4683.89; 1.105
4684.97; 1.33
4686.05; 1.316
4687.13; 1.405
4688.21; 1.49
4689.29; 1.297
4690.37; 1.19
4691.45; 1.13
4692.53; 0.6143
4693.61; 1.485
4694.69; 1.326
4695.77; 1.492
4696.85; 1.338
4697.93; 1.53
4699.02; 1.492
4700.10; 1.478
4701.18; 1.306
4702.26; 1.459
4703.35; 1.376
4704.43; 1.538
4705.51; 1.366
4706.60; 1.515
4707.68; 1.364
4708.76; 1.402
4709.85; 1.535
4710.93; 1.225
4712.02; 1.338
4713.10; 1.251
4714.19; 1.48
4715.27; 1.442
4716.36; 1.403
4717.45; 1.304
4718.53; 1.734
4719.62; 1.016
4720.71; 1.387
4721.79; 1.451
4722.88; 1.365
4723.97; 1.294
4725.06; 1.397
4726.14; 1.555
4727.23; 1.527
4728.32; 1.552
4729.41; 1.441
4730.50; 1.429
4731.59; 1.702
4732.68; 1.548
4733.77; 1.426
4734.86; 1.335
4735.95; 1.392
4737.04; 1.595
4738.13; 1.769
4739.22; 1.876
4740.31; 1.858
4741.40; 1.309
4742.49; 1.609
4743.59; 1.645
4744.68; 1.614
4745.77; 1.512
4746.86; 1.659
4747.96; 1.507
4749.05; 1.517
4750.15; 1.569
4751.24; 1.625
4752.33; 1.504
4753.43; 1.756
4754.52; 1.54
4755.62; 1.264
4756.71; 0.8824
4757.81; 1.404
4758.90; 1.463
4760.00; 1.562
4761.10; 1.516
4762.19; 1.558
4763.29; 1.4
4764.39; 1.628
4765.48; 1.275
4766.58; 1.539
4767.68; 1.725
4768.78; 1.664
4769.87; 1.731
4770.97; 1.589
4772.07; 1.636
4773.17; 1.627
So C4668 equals 9.3 AA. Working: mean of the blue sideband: 1.67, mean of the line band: 1.44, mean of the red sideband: 1.54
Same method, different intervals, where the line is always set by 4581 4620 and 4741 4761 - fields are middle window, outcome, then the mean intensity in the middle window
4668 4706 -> 3.0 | 1.37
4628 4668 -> -2.5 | 1.58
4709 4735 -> 1.2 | 1.42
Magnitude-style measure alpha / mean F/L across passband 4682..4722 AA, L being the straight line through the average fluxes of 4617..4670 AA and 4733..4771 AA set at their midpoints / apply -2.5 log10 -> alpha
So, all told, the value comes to 0.15 mag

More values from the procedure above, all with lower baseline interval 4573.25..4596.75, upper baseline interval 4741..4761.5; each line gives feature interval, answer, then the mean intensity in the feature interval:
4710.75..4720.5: 0.10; 1.36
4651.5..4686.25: 0.04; 1.43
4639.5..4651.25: -0.11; 1.64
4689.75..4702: 0.14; 1.31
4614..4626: -0.10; 1.62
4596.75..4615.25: -0.01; 1.5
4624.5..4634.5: -0.17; 1.74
